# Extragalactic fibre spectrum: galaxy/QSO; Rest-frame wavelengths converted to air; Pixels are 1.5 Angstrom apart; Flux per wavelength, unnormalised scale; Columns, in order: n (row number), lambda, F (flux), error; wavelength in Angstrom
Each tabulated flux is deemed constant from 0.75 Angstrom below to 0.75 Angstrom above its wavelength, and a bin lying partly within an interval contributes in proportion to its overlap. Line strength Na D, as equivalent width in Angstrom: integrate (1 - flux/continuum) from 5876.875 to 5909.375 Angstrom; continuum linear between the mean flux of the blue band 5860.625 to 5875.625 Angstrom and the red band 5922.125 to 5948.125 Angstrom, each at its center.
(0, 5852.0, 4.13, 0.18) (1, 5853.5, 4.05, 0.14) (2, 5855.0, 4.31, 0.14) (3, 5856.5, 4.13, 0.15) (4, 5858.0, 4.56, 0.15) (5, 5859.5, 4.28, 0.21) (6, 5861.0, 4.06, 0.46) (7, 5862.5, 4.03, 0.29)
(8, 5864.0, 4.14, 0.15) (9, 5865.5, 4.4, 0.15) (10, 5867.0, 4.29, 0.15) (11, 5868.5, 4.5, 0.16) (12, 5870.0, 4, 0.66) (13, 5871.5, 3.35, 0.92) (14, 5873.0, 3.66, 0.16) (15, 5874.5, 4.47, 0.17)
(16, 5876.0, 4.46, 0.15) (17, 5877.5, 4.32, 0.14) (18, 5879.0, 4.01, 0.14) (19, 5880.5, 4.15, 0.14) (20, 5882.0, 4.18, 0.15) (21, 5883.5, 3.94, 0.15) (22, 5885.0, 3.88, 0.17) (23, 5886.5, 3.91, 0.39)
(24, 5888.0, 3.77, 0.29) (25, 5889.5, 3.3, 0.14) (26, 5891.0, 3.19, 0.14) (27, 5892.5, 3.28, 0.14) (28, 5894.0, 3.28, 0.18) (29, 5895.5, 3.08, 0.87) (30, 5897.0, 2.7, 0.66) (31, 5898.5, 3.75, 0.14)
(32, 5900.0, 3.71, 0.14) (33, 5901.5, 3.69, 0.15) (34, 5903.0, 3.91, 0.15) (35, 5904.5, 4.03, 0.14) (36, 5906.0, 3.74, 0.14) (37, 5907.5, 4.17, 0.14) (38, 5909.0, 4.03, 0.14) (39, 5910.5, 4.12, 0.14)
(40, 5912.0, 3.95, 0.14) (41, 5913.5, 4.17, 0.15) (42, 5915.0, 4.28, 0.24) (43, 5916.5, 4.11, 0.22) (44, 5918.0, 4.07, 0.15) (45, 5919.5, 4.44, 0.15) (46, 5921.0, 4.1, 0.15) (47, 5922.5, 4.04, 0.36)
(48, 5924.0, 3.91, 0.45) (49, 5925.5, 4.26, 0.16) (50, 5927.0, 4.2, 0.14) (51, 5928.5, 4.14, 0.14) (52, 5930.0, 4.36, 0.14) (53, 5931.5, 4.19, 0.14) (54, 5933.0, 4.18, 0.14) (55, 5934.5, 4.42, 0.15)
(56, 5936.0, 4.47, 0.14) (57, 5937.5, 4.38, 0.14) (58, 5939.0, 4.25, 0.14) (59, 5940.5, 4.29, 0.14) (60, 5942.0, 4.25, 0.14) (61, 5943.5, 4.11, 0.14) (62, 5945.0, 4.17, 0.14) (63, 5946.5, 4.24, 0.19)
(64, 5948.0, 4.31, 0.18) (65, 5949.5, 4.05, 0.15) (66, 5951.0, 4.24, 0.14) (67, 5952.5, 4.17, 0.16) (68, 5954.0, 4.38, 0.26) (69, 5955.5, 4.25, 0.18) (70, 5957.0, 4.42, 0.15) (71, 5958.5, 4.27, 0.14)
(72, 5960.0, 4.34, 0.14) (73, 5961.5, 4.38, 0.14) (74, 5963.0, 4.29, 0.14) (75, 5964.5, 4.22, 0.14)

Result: 3.3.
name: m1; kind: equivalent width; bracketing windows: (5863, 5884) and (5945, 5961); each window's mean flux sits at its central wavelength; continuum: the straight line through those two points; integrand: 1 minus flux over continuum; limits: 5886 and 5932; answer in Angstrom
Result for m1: 3.6 Angstrom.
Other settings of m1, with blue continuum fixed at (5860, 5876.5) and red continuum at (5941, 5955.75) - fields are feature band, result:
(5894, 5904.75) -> 1.7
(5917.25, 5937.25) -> -0.1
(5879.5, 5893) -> 1.3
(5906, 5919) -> 0.2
